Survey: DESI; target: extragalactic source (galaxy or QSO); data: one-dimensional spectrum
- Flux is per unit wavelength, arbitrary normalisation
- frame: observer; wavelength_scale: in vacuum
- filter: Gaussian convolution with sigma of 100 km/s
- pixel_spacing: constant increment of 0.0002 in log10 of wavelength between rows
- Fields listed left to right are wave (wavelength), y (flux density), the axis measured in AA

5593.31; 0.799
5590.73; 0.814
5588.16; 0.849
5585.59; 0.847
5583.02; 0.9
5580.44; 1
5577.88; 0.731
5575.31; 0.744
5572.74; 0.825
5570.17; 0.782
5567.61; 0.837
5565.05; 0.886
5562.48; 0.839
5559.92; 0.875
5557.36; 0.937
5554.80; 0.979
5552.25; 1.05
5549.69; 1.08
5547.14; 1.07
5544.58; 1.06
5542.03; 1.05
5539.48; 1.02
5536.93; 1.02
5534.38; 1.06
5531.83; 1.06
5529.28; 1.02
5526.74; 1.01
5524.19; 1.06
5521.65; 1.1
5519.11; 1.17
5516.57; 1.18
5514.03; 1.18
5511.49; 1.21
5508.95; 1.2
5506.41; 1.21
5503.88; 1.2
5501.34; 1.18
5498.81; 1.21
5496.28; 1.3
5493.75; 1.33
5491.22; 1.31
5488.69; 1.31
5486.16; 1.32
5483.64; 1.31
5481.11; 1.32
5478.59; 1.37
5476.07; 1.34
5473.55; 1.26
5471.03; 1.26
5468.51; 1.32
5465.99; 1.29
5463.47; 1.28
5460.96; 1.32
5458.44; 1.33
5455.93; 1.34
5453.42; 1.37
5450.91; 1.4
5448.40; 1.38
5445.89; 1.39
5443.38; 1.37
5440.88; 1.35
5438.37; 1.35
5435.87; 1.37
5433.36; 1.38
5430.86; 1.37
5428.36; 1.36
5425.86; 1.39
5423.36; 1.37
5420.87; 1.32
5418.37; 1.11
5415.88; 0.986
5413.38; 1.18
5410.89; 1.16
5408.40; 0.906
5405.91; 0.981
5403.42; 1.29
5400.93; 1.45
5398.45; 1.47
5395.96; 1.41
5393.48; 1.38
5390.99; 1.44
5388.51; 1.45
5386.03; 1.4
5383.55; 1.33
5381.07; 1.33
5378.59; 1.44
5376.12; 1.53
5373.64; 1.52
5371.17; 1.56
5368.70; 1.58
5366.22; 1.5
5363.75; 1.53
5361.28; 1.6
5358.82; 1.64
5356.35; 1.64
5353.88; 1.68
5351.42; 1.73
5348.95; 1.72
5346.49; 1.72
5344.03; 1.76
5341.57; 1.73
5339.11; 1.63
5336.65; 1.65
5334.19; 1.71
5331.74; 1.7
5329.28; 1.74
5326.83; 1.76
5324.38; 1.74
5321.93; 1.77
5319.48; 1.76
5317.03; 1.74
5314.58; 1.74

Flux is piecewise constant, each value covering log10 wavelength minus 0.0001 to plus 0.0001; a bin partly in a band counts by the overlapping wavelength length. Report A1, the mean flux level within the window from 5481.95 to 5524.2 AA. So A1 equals 1.23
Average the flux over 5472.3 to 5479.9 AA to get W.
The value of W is 1.32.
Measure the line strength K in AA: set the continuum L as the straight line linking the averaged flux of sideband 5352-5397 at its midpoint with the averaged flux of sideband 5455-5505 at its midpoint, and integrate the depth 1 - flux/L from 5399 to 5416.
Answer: 3.3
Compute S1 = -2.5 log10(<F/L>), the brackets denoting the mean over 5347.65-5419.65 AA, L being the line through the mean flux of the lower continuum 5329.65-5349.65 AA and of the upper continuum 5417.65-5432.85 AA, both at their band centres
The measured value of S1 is 0.08 mag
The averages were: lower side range 1.7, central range 1.41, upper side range 1.33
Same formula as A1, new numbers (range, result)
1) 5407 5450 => 1.28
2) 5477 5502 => 1.3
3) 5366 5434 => 1.34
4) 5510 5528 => 1.13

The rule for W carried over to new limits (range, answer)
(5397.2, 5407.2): 1.3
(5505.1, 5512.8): 1.21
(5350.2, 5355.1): 1.71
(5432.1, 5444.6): 1.36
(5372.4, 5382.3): 1.46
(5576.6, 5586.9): 0.87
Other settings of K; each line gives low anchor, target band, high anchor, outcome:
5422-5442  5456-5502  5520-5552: -2.87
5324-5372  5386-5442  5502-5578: 5.64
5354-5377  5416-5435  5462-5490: 1.58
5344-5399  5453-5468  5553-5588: -1.04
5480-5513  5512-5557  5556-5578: -1.78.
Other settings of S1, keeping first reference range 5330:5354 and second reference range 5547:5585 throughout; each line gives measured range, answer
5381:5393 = 0.109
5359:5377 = 0.041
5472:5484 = -0.091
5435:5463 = -0.033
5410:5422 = 0.243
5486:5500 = -0.120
